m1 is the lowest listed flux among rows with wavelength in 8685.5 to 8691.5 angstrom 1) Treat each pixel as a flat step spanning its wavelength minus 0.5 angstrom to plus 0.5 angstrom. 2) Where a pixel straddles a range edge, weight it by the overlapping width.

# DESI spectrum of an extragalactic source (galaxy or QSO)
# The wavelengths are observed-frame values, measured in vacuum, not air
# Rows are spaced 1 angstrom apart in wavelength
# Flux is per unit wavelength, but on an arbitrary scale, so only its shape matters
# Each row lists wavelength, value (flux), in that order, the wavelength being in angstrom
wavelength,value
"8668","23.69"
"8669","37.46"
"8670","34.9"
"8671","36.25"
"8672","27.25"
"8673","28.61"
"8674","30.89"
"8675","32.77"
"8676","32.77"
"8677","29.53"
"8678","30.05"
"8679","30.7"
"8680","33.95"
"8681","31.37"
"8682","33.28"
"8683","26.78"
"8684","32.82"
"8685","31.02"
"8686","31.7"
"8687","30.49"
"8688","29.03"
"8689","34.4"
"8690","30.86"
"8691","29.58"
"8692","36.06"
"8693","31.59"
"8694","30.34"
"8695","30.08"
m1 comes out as 29.03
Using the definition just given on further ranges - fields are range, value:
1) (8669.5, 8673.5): 27.25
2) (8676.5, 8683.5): 26.78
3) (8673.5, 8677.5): 29.53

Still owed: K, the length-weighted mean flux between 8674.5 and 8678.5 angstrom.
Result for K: 31.3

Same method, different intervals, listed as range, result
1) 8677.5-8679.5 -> 30.4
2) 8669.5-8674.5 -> 31.6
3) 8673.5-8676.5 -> 32.1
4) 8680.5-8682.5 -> 32.3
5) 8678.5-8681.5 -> 32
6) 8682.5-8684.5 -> 29.8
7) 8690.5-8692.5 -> 32.8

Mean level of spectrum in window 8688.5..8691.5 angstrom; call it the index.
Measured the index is 31.6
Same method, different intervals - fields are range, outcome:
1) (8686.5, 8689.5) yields 31.3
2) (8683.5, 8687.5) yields 31.5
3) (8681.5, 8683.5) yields 30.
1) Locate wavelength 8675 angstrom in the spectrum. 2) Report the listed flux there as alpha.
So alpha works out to 32.77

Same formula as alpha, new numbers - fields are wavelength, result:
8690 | 30.86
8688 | 29.03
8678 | 30.05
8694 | 30.34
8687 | 30.49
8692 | 36.06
